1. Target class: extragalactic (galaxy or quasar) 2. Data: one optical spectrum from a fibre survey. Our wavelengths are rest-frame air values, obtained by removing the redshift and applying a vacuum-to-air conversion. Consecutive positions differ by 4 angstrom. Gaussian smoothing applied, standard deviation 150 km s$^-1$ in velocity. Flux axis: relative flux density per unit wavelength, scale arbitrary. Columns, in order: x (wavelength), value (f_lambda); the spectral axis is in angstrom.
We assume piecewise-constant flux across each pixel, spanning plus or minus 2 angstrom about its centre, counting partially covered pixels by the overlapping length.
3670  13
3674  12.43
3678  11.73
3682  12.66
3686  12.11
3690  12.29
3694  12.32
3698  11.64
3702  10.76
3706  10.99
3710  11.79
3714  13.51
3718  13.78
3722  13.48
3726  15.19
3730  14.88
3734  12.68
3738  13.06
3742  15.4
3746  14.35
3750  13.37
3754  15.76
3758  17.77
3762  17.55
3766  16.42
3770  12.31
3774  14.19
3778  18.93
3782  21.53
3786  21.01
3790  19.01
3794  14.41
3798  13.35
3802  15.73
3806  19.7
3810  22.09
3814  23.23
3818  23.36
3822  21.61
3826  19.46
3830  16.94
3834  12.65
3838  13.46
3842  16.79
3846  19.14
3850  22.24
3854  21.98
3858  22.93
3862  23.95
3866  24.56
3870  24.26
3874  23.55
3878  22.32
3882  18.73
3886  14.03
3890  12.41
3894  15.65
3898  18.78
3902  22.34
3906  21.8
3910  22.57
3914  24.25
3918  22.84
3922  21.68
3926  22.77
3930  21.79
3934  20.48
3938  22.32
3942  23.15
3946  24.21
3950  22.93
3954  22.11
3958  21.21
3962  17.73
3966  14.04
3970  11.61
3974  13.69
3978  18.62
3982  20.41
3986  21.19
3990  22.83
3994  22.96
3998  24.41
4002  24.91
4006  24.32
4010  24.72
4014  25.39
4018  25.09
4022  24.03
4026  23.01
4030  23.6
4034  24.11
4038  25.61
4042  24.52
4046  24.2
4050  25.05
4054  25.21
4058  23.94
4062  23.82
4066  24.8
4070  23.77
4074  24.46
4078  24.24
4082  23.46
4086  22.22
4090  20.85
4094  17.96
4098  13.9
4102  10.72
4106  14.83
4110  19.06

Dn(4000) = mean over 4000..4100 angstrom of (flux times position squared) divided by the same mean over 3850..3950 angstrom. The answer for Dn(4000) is 1.18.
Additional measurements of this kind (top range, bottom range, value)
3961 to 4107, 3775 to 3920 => 1.21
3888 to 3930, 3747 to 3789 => 1.31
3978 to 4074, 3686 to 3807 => 1.86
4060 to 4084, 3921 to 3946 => 1.16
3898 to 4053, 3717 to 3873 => 1.36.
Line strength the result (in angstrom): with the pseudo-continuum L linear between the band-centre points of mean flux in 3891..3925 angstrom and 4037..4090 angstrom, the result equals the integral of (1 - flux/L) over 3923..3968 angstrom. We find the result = 1.2 angstrom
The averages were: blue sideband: 21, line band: 21.2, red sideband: 24.1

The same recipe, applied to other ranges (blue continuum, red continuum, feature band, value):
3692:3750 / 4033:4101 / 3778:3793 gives -5.0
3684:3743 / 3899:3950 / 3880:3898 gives 4.5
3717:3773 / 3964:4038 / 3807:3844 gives -4.4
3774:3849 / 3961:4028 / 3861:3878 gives -4.1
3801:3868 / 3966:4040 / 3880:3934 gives 2.4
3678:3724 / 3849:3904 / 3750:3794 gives -4.2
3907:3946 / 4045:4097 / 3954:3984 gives 7.4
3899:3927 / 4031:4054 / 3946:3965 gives 1.8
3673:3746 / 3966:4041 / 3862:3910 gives -4.7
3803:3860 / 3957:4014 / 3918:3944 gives -2.6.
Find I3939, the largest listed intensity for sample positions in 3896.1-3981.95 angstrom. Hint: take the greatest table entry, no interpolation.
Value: 24.25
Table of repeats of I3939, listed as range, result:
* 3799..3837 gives 23.36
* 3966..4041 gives 25.61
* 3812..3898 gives 24.56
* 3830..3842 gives 16.94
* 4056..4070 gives 24.8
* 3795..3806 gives 19.7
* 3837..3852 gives 22.24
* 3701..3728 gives 15.19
